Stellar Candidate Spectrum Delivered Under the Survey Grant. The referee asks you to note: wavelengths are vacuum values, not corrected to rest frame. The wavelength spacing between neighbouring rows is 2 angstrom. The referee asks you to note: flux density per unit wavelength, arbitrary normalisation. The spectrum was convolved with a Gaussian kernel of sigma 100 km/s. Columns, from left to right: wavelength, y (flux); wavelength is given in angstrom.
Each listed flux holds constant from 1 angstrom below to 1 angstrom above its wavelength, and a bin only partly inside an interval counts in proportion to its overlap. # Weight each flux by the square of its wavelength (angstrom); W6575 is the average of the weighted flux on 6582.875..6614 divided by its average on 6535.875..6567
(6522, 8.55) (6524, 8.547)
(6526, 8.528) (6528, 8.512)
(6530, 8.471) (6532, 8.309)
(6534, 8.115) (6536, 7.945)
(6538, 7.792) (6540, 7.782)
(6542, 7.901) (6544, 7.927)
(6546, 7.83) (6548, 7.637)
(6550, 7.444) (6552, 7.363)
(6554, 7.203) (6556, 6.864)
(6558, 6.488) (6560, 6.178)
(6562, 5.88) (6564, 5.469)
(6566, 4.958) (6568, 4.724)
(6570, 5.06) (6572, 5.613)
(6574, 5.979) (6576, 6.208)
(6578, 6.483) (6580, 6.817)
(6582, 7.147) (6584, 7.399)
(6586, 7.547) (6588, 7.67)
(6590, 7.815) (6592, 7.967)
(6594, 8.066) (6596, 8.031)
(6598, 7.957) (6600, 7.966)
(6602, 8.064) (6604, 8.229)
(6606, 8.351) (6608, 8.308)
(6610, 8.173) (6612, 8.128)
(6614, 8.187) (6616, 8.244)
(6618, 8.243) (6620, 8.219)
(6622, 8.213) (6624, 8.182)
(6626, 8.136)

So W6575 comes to 1.15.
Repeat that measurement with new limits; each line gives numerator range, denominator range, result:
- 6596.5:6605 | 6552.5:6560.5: 1.21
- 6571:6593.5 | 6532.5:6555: 0.91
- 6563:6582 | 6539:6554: 0.76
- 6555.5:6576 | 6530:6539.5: 0.71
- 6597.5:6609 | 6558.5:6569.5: 1.51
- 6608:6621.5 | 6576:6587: 1.18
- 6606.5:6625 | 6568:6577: 1.48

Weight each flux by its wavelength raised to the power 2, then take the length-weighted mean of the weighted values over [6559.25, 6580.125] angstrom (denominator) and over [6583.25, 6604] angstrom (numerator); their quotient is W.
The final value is 1.39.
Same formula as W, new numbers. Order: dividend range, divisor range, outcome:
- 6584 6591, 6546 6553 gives 1.03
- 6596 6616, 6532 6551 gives 1.06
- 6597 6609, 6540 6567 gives 1.20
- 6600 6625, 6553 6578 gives 1.41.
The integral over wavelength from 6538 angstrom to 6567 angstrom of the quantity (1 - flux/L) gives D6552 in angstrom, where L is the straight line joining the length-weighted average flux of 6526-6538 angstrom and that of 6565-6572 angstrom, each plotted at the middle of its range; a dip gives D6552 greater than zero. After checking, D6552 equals -2.3 angstrom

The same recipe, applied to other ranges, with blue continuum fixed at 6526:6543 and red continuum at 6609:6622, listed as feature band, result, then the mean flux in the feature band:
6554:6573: 5.55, 5.77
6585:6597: 0.48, 7.85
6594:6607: 0.14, 8.1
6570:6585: 3.20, 6.42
